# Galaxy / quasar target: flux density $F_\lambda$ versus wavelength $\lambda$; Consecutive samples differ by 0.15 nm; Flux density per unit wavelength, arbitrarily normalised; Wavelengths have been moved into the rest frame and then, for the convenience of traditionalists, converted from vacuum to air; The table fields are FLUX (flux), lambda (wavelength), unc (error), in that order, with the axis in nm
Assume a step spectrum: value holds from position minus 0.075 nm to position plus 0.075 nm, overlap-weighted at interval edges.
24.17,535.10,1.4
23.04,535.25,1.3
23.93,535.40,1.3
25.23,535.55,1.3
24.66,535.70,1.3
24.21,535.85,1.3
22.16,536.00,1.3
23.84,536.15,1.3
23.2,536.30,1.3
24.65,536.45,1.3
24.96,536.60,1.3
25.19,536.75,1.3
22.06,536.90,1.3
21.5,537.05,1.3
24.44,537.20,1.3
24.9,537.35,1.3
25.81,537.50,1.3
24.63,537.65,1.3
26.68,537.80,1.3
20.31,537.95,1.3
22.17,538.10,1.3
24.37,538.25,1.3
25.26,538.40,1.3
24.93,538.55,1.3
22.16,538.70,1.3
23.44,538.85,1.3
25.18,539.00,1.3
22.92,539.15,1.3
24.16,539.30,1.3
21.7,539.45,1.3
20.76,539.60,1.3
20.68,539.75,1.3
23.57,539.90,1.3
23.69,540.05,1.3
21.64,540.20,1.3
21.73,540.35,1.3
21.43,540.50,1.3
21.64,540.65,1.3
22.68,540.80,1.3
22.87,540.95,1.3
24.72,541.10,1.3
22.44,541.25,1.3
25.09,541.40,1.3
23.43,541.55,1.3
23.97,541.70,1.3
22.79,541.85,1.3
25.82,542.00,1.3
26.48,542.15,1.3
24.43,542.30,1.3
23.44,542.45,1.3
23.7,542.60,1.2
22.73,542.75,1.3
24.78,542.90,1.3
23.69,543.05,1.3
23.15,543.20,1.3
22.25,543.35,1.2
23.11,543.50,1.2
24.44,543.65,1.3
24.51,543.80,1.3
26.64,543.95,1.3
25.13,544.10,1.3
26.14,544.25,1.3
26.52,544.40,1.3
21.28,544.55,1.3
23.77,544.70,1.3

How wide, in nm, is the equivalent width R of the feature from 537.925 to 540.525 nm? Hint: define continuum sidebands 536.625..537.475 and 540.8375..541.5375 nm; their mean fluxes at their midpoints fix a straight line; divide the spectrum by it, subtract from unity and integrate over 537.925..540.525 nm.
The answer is 0.098 nm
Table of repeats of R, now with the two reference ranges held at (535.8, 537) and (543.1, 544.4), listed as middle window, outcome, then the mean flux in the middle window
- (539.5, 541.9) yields 0.150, 22.7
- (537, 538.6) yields -0.016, 24.1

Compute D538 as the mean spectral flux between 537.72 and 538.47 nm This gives 23.8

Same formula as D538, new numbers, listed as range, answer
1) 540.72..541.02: 22.8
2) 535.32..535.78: 24.6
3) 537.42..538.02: 24.4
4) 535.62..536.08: 23.7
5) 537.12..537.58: 25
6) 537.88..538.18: 21.3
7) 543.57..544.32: 25.4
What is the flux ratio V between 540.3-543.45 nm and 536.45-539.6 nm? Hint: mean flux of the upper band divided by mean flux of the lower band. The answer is 1.0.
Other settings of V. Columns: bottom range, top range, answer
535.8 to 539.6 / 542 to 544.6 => 1.03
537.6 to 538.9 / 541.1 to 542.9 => 1.01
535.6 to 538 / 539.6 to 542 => 0.95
